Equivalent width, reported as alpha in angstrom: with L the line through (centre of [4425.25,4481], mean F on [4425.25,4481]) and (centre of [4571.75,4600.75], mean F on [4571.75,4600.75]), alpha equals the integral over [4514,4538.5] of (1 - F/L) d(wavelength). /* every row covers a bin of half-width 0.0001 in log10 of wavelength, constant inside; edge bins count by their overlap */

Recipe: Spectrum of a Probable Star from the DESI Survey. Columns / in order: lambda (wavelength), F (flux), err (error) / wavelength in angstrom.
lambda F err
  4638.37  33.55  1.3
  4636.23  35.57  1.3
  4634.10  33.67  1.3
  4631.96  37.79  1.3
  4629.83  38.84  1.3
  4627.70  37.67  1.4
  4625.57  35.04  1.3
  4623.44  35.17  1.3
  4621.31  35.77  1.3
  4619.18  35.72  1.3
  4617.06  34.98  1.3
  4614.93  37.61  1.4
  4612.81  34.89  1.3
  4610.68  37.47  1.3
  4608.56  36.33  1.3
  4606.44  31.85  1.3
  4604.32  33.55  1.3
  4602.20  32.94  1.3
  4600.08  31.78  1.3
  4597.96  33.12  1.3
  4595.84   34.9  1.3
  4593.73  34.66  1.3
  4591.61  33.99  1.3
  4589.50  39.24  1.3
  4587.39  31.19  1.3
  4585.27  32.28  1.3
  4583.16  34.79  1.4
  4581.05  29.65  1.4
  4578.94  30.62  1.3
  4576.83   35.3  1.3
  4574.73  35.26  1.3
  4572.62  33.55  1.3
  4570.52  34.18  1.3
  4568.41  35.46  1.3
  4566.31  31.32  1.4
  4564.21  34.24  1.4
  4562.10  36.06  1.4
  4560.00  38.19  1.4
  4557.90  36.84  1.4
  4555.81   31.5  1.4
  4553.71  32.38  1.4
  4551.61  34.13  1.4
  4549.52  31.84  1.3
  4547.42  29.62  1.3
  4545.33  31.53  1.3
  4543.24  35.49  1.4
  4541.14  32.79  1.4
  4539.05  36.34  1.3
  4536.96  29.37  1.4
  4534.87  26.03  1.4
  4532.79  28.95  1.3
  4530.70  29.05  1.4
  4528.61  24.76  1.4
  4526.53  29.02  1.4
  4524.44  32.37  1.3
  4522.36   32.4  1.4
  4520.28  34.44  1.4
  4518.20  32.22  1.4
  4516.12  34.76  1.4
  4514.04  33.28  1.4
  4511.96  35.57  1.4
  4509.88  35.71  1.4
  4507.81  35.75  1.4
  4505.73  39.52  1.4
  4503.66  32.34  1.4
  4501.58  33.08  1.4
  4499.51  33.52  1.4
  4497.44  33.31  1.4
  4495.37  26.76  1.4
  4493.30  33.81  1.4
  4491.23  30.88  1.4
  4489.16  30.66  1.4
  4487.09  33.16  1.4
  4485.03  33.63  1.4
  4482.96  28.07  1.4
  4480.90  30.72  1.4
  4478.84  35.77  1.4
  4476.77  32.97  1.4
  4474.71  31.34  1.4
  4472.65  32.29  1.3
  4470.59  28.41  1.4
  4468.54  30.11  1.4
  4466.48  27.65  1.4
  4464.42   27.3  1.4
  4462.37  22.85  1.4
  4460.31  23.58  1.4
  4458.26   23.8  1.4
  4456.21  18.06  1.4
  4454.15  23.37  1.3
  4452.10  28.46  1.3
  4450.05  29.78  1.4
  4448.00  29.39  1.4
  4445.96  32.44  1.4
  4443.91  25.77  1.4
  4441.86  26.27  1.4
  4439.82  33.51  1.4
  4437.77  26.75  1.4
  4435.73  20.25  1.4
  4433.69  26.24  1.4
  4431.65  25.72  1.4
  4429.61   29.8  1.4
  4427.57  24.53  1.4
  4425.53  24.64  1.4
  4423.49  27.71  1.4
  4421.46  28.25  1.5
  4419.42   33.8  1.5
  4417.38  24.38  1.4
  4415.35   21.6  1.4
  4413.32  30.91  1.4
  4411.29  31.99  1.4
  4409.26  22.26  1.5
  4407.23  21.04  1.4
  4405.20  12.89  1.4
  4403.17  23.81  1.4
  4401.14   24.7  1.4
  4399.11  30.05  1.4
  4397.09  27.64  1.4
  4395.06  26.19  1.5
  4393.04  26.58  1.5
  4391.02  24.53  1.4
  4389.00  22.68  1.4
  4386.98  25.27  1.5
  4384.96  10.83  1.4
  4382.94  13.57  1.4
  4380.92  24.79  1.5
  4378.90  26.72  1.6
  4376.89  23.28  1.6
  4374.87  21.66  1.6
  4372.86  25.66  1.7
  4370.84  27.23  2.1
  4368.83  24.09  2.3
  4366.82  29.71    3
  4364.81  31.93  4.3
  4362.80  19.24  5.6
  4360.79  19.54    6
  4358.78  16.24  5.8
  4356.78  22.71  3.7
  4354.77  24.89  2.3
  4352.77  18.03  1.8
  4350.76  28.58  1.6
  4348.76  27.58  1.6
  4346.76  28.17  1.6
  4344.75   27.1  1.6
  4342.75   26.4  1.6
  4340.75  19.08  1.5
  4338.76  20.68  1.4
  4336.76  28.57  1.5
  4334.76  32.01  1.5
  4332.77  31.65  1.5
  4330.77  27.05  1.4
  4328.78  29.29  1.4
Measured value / 0.2 angstrom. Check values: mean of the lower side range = 27.6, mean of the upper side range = 33.6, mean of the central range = 30.6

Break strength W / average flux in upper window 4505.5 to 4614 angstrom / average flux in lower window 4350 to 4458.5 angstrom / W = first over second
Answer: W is 1.34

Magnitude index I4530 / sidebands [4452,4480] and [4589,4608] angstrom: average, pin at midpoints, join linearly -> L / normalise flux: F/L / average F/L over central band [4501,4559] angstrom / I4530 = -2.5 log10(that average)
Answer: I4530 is -0.07 mag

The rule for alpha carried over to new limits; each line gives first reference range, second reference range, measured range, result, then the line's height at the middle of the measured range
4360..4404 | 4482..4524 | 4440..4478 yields 2.85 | 29.9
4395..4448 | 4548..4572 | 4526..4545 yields 1.43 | 32.7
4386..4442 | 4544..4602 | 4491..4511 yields -2.30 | 30.1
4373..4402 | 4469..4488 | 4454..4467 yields 2.79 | 30.1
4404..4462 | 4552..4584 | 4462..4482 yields -1.34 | 28.2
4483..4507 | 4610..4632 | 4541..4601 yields 2.08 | 34.9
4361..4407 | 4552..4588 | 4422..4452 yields -0.97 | 26.5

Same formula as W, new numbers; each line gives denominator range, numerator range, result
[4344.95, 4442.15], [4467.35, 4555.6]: 1.30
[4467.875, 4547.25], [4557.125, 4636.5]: 1.08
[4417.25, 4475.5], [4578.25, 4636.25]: 1.28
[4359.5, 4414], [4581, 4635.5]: 1.46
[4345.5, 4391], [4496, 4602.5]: 1.42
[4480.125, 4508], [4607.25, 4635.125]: 1.12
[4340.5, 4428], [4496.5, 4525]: 1.40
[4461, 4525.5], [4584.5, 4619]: 1.08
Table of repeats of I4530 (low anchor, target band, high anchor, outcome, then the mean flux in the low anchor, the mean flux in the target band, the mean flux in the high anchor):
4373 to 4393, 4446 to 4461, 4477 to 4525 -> 0.11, 21.9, 25.7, 33.1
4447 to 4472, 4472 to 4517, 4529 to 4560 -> -0.16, 26.2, 33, 31.9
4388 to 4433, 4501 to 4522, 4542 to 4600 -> -0.13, 25.7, 34.6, 33.7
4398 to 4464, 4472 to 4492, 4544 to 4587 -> -0.11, 25.9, 31.9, 33.4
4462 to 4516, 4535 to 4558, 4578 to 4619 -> 0.02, 32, 32.5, 34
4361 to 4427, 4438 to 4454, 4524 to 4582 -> -0.07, 24.6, 28.9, 32.4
